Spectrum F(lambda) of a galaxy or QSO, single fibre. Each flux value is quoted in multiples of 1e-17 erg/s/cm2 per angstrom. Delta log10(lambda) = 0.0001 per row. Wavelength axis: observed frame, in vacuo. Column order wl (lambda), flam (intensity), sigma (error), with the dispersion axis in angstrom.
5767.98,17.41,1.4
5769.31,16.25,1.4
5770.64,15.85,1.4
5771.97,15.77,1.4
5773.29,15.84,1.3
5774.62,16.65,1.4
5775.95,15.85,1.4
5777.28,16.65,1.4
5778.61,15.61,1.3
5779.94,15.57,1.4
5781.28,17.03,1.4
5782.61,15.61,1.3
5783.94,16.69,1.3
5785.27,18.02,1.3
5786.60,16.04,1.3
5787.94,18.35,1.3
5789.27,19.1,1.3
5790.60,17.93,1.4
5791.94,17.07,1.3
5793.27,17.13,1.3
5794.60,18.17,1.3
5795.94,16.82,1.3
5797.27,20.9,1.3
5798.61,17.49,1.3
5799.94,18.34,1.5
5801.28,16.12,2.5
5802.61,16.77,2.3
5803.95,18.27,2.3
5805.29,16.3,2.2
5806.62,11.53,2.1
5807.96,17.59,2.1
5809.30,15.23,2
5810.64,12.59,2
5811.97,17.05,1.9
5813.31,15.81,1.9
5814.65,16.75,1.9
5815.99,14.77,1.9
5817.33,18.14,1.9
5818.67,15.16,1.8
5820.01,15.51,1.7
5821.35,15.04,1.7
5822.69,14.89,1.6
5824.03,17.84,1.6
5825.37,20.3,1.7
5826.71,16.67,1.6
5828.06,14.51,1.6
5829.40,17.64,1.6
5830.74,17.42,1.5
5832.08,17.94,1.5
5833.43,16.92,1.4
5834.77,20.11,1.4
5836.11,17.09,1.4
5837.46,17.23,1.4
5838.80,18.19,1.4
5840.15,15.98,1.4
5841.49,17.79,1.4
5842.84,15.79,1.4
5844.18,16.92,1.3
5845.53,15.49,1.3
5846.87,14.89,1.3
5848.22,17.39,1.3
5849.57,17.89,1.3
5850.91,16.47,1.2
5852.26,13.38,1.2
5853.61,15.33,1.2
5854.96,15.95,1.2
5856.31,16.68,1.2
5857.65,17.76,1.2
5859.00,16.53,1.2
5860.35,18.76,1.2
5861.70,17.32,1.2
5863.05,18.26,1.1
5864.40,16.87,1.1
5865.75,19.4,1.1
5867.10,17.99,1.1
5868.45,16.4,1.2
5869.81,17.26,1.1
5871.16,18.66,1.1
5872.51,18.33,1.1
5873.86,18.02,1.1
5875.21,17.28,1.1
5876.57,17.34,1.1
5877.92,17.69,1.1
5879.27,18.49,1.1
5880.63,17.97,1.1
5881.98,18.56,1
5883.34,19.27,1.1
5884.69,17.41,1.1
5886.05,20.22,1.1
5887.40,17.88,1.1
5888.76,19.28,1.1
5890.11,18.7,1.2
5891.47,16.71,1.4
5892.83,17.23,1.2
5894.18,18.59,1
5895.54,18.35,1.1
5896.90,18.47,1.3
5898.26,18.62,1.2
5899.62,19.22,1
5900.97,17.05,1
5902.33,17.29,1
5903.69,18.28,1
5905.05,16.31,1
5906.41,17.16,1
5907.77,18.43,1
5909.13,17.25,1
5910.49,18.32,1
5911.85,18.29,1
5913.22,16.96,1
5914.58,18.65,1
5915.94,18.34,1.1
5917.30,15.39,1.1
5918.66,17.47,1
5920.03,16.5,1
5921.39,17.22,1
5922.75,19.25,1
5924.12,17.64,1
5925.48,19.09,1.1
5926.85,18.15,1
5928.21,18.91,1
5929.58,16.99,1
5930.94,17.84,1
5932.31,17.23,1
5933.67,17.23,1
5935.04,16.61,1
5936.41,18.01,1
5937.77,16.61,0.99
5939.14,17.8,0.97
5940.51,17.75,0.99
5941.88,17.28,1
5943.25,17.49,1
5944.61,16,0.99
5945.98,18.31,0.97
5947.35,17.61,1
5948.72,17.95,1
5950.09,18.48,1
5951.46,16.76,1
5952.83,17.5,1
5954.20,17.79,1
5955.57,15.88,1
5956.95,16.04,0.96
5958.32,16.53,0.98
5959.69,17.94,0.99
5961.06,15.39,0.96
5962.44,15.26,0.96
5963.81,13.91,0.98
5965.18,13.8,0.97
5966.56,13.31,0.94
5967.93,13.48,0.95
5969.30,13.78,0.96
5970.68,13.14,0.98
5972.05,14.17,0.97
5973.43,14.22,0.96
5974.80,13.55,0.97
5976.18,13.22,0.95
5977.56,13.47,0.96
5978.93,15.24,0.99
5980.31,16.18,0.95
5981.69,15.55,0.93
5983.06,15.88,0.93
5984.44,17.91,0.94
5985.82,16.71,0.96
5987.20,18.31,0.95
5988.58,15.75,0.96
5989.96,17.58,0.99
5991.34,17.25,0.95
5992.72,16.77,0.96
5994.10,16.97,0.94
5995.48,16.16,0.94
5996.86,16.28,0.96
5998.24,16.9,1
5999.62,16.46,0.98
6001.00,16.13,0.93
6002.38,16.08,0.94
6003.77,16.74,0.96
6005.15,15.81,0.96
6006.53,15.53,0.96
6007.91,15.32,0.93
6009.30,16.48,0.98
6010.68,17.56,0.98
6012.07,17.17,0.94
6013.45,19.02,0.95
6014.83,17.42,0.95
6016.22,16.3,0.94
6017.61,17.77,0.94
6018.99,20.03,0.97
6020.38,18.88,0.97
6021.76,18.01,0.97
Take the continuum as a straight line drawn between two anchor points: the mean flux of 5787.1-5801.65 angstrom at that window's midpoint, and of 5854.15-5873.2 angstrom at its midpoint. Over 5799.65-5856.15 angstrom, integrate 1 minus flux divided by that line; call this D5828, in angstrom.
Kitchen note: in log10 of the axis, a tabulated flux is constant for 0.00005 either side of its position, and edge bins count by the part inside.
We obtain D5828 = 4.22 angstrom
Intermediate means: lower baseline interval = 18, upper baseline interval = 17.6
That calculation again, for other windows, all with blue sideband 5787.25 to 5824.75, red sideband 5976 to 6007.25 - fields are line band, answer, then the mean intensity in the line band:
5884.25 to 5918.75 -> -3.1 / 17.9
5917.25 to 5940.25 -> -1.7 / 17.6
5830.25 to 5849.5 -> -0.6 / 17.1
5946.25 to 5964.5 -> -0.4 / 16.7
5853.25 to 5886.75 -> -2.5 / 17.8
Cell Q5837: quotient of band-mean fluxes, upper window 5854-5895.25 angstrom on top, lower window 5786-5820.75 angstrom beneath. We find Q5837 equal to 1.07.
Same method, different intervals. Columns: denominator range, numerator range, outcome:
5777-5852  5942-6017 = 0.96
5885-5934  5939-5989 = 0.89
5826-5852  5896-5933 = 1.05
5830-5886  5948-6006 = 0.91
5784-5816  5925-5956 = 1.04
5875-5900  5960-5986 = 0.80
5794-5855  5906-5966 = 1.04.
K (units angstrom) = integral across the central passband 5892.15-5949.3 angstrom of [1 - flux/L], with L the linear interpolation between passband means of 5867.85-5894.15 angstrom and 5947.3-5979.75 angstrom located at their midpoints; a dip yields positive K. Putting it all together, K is -3.3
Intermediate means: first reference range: 18.1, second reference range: 15.3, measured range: 17.7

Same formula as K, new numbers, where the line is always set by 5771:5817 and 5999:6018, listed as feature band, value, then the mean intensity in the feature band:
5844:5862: 0.2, 16.5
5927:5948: -1.0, 17.5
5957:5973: 1.9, 14.7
